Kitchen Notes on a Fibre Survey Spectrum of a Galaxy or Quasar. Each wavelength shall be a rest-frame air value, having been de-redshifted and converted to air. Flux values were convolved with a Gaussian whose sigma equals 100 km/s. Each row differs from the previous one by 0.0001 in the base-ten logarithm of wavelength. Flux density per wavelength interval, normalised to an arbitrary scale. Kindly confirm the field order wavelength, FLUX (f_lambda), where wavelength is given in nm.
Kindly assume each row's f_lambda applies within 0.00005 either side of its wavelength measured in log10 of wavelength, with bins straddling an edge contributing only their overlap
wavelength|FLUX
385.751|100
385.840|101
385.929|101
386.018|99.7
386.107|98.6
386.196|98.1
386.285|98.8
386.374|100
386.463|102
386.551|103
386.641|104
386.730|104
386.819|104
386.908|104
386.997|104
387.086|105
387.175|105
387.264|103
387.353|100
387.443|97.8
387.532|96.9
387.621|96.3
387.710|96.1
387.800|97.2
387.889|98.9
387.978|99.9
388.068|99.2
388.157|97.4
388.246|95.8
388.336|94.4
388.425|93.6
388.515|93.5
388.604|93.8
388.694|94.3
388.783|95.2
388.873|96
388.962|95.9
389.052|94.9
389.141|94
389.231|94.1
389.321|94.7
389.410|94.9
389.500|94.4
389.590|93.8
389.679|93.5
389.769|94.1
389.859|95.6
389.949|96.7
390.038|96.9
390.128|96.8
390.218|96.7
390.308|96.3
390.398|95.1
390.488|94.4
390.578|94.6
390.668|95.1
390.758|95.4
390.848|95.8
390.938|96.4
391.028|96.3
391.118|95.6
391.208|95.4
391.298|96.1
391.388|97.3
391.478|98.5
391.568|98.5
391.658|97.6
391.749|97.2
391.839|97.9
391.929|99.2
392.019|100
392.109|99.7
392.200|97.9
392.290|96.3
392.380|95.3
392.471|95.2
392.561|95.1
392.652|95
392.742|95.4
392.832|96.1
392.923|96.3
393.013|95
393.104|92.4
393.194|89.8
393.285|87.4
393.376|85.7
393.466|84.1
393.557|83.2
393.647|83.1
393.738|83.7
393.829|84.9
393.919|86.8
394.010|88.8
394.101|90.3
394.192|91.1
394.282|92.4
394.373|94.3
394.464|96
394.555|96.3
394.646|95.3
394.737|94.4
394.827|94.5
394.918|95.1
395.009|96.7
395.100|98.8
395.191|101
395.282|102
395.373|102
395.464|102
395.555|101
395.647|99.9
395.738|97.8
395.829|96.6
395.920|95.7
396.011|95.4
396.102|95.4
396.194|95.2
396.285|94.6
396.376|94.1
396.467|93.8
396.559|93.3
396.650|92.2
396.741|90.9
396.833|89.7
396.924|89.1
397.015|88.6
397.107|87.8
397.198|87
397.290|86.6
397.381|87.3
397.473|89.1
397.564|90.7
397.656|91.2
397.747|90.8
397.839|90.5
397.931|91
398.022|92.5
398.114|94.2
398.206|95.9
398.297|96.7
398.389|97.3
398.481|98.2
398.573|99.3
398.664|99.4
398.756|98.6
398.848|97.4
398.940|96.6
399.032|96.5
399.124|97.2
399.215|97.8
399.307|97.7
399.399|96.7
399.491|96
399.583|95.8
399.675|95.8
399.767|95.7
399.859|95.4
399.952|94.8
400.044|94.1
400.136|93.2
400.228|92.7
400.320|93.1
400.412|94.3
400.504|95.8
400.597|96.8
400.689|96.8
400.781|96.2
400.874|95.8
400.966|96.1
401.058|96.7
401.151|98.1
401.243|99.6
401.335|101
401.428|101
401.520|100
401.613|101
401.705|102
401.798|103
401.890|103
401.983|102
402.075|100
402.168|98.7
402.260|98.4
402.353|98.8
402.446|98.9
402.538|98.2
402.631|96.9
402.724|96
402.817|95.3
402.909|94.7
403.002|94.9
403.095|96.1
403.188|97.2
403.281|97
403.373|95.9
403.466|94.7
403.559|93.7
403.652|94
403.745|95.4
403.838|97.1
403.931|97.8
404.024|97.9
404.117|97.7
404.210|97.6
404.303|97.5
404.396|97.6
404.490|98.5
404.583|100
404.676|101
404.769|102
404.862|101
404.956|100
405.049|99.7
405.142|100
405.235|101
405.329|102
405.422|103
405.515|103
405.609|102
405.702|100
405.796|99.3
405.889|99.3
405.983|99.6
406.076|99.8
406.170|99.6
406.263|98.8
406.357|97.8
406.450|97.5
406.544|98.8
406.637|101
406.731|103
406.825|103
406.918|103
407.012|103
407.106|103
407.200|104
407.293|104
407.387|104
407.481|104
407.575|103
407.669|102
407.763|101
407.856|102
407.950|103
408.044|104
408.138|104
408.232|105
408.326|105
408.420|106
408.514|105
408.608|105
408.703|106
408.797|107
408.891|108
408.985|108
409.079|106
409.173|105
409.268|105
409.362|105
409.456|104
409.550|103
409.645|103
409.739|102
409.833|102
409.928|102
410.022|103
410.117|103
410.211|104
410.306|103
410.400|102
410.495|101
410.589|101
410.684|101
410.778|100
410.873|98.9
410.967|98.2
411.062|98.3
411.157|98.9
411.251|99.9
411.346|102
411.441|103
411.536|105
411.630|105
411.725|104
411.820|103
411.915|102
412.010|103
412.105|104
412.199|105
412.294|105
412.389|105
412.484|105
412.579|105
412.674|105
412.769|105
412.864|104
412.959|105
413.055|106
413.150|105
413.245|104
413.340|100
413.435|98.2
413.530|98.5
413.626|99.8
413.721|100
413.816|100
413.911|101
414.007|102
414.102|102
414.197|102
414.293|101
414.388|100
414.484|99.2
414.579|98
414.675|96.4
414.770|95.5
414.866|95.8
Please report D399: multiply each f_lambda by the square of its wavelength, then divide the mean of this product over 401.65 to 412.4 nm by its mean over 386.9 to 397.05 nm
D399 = 1.15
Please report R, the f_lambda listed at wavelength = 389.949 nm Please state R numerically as 96.7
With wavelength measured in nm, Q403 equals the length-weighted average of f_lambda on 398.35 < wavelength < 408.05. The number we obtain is 98.7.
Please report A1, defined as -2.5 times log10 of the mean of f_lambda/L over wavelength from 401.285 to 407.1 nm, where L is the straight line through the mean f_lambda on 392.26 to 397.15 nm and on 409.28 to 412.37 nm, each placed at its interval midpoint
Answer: -0.01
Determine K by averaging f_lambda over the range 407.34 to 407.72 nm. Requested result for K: 103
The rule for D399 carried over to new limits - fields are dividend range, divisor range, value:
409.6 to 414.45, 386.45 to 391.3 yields 1.18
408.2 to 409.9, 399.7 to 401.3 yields 1.14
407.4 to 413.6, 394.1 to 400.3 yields 1.16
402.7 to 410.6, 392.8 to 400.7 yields 1.13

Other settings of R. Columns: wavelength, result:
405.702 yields 100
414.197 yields 102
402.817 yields 95.3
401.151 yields 98.1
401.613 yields 101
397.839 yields 90.5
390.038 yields 96.9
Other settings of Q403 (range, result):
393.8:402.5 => 95.5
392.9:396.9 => 93.4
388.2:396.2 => 94.9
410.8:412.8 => 103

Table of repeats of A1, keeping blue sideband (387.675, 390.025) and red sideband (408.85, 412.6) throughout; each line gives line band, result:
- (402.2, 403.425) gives 0.04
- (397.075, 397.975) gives 0.11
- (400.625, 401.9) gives 0.01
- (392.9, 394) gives 0.11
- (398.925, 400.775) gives 0.04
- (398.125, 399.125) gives 0.02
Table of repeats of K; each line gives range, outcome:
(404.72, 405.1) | 101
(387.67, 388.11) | 98.1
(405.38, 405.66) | 103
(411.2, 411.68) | 103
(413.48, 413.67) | 98.8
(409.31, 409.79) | 104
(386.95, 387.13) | 105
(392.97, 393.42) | 89.9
